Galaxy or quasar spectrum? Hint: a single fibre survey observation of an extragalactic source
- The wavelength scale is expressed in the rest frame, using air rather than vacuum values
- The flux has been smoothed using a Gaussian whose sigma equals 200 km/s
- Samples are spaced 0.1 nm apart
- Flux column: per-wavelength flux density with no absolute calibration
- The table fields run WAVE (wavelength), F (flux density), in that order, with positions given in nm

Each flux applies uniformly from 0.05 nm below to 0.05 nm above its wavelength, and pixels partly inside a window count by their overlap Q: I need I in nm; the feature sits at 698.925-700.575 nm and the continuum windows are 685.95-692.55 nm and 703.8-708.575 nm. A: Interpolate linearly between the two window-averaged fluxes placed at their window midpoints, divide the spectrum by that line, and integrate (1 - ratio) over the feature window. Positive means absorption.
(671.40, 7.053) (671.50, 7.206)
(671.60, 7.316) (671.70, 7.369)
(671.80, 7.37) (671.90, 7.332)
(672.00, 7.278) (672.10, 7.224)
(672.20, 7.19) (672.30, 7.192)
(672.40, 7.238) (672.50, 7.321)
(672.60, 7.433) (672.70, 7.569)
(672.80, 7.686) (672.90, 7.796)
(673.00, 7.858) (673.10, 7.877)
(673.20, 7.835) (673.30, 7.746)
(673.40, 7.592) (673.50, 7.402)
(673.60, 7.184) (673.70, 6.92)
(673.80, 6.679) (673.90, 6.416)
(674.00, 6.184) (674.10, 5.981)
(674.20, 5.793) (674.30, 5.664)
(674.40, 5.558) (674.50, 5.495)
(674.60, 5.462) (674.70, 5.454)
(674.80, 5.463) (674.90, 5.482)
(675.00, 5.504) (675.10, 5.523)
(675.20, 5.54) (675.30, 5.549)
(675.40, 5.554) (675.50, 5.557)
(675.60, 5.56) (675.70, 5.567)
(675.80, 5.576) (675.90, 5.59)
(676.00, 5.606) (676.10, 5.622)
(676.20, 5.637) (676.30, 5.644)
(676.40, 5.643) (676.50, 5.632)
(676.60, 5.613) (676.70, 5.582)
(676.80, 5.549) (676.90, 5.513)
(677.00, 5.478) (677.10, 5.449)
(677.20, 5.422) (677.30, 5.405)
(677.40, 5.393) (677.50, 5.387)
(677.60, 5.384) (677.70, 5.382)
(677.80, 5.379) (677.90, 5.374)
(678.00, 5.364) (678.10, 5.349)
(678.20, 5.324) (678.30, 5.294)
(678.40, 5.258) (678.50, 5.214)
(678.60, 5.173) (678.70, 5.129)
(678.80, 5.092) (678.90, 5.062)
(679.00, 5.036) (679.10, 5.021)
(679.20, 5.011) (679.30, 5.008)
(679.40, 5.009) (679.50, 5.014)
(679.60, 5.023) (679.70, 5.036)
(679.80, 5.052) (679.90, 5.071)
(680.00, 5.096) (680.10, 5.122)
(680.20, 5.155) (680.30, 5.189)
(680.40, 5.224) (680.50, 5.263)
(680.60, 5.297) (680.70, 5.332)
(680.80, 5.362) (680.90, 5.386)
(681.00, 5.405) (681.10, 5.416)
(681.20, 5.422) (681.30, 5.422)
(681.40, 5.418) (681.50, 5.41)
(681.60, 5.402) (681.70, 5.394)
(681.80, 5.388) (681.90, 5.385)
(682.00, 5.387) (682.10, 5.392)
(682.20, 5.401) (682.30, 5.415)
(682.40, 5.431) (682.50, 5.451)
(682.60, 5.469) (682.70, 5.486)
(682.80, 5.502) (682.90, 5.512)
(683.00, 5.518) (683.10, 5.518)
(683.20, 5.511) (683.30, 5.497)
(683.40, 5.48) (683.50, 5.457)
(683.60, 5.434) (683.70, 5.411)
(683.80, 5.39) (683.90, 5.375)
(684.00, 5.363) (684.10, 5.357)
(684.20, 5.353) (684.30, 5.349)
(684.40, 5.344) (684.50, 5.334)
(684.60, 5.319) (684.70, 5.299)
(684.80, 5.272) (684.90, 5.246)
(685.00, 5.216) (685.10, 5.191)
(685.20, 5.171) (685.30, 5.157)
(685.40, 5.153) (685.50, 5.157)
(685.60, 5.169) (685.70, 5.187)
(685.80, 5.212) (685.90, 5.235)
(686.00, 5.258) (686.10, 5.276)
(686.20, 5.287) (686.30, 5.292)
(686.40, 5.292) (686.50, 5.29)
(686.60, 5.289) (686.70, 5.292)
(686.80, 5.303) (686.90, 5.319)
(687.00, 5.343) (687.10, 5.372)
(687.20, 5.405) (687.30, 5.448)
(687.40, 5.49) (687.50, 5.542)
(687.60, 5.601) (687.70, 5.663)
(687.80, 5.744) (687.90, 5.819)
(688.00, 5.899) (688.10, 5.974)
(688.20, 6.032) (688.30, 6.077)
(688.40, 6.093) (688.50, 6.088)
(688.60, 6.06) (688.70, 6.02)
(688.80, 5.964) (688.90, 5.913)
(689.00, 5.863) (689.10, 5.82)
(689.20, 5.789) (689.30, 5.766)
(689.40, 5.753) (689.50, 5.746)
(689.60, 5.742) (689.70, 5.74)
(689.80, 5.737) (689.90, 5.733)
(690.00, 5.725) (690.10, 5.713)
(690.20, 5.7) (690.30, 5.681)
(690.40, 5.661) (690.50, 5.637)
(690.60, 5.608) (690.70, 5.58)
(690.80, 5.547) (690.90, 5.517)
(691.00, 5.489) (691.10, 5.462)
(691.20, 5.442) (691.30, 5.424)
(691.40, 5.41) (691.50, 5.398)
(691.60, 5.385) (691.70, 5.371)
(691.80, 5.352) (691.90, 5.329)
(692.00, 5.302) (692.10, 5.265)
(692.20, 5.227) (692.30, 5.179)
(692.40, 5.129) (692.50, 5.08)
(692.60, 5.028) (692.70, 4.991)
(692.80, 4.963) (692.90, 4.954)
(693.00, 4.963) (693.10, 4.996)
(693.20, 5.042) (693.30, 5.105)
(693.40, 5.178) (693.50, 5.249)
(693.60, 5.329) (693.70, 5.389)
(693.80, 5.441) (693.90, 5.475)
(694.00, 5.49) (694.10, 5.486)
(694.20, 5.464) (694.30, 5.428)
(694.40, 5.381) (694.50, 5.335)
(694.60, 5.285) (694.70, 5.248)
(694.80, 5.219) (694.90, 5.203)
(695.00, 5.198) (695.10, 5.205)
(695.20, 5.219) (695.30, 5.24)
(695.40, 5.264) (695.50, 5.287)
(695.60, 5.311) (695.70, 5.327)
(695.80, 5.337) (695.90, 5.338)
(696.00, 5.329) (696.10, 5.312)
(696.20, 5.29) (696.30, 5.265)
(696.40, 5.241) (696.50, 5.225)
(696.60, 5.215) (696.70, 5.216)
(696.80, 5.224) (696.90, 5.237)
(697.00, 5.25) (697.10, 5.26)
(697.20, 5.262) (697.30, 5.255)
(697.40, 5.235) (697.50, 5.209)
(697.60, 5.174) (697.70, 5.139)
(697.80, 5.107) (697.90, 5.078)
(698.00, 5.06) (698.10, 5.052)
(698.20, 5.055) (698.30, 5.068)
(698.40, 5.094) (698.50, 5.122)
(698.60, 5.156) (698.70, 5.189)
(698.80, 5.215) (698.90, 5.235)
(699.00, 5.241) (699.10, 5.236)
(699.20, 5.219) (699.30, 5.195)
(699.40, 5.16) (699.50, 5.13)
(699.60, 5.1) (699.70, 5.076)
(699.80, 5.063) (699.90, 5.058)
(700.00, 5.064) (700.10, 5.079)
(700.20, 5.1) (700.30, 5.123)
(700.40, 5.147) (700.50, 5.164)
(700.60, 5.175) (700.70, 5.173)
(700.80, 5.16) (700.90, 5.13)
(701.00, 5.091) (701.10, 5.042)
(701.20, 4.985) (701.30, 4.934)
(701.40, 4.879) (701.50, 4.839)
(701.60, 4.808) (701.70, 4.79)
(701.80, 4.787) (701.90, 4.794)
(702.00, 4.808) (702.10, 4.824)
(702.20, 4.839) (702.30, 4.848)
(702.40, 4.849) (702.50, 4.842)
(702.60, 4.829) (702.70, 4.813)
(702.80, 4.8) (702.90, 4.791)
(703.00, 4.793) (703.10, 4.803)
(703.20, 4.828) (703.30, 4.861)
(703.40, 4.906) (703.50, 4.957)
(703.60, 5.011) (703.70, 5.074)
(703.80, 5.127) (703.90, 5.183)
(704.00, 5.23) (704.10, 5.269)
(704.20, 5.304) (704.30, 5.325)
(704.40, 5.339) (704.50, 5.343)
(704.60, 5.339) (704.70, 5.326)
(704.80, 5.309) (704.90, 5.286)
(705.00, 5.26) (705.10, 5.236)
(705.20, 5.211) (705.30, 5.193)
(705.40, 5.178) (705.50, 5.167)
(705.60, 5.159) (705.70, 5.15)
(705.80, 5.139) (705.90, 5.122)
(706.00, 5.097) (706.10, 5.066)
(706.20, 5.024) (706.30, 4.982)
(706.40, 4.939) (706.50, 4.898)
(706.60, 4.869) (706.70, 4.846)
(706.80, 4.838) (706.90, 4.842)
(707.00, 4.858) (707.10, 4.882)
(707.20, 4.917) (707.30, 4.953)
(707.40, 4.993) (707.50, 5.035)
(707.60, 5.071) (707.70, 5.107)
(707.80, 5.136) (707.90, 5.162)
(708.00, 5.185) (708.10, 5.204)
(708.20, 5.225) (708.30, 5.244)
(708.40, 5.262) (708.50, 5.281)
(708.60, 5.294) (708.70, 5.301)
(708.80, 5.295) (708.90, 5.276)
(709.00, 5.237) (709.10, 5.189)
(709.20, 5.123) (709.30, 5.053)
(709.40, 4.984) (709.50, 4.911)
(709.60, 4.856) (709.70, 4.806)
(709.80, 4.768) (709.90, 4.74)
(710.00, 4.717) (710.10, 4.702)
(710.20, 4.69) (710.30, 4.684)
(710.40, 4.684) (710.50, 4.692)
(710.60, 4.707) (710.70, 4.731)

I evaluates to 0.05 nm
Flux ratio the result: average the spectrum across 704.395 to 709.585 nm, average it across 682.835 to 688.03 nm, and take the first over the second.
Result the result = 0.95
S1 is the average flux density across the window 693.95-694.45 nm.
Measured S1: 5.45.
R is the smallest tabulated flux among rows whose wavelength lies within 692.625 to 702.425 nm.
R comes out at 4.787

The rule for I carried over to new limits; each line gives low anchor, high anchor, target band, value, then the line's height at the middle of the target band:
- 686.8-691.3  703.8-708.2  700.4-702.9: 0.162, 5.27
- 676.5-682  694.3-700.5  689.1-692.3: -0.196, 5.23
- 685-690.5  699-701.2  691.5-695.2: 0.089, 5.37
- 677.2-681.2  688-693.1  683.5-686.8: 0.073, 5.4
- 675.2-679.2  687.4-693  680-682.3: 0.054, 5.47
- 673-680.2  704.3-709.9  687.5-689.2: -0.143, 5.44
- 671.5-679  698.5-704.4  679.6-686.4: 0.537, 5.78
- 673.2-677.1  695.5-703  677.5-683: 0.431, 5.73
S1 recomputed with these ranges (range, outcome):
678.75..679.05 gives 5.06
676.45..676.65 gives 5.62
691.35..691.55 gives 5.4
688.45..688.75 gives 6.06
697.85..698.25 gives 5.06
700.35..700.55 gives 5.16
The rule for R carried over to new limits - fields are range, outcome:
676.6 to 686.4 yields 5.008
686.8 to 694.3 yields 4.954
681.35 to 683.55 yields 5.385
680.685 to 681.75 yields 5.332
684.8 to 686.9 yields 5.153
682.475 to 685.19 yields 5.191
